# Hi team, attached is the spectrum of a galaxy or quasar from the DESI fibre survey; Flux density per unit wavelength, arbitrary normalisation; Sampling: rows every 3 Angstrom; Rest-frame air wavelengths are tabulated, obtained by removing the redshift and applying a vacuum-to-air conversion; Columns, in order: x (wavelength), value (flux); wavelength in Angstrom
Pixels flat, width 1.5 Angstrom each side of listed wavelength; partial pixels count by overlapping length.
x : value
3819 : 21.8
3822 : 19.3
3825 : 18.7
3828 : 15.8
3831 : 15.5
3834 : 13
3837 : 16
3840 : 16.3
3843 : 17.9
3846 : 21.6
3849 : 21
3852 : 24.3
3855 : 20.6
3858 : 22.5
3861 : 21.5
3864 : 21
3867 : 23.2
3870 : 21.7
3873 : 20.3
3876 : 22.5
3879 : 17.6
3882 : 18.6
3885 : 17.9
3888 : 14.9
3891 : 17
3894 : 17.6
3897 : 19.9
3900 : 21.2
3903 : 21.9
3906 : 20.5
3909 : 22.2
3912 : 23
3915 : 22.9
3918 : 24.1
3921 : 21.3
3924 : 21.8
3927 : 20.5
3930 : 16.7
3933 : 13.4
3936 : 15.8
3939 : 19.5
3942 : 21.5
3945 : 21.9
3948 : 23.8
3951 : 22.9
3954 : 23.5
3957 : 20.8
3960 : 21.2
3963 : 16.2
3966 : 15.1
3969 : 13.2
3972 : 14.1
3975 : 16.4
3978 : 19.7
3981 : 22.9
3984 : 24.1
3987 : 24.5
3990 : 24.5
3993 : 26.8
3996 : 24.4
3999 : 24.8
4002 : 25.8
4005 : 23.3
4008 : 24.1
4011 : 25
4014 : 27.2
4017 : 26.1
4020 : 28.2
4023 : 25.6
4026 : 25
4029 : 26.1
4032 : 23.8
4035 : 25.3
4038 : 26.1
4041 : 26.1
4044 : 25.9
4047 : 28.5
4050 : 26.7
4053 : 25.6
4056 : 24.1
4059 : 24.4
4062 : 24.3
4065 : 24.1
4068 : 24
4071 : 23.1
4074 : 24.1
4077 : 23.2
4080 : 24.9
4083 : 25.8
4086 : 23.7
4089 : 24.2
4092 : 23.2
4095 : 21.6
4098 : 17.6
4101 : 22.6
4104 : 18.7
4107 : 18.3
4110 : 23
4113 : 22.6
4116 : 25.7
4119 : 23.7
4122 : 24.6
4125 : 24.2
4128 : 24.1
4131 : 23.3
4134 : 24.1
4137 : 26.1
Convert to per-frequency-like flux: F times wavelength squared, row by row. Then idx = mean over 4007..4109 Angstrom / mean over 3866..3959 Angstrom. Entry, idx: 1.29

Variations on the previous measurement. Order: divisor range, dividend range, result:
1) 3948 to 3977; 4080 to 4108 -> 1.27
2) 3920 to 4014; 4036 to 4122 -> 1.19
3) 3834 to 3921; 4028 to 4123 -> 1.30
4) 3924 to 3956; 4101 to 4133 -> 1.24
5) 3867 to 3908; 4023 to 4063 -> 1.42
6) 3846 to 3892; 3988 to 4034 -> 1.34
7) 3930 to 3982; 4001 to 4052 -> 1.42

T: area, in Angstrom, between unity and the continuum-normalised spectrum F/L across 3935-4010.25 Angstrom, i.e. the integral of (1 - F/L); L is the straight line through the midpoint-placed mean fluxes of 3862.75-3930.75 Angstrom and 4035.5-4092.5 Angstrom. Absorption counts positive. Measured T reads 3.9 Angstrom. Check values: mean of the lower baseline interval 20.4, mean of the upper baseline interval 24.9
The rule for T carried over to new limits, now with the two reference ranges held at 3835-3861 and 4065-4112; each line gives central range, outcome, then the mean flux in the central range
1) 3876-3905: 2.4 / 18.8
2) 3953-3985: 3.9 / 18.7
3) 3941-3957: -1.1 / 22.6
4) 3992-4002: -1.7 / 25.3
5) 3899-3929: -1.7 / 21.9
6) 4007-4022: -3.0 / 26.2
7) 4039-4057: -3.3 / 26.2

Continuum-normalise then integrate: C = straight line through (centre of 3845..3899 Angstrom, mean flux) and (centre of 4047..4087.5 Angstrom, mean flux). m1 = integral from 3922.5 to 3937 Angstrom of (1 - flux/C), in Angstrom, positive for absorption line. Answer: 2.6 Angstrom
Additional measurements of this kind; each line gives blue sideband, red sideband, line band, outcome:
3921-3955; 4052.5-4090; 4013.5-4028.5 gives -2.4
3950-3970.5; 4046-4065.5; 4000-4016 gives -2.1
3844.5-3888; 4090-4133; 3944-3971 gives 2.1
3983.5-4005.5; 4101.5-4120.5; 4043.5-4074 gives -2.2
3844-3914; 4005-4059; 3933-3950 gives 2.1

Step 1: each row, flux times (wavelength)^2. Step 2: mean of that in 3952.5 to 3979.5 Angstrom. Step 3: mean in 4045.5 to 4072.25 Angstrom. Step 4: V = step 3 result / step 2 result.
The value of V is 1.47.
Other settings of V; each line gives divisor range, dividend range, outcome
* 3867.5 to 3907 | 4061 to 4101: 1.32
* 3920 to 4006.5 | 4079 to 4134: 1.19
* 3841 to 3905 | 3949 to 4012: 1.13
